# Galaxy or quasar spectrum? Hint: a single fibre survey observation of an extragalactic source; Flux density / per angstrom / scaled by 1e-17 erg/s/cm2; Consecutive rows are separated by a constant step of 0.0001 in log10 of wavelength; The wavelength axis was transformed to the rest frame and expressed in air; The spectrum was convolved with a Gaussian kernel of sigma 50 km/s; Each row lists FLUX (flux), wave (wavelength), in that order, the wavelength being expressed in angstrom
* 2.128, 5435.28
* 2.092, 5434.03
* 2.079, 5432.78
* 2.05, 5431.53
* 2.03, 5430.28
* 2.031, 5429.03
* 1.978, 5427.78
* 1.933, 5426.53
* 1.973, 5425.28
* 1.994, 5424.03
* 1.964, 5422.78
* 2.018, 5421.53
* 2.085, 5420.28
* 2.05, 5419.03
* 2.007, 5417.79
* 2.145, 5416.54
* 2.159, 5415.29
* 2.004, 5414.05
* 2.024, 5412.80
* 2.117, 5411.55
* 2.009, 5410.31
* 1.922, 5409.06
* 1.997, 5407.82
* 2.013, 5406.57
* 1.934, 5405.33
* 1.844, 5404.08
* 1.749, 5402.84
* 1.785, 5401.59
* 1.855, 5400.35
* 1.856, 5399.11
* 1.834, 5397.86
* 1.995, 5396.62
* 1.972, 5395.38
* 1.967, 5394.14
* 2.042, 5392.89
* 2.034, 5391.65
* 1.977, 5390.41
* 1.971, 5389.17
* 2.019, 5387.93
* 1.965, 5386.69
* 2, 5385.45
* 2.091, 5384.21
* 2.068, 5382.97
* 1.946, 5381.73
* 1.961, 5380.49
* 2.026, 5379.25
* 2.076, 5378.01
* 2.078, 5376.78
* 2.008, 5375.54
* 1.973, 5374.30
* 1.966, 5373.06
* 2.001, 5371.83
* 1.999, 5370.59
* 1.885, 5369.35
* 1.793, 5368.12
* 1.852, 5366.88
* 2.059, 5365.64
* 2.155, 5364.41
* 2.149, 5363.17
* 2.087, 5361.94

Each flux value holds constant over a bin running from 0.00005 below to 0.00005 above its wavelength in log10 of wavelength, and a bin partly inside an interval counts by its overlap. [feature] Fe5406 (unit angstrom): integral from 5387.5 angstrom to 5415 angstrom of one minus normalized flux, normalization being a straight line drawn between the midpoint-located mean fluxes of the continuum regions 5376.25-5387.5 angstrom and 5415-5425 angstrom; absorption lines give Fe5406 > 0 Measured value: 1.10 angstrom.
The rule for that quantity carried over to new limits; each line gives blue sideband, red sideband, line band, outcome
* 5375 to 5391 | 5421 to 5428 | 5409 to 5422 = -0.5 angstrom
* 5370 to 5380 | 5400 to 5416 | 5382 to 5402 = 0.2 angstrom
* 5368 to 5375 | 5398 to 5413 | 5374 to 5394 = -0.8 angstrom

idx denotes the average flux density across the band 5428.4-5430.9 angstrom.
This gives 2.03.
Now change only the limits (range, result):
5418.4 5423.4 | 2.03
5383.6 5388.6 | 2.02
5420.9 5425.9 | 1.99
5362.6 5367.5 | 2.05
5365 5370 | 1.9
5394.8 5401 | 1.9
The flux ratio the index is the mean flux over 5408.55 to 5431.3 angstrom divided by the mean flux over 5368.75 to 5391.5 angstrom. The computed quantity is 1.0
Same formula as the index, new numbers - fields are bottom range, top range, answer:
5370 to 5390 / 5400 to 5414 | 0.96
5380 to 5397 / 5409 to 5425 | 1.02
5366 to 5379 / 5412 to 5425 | 1.04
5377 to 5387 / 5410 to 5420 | 1.02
